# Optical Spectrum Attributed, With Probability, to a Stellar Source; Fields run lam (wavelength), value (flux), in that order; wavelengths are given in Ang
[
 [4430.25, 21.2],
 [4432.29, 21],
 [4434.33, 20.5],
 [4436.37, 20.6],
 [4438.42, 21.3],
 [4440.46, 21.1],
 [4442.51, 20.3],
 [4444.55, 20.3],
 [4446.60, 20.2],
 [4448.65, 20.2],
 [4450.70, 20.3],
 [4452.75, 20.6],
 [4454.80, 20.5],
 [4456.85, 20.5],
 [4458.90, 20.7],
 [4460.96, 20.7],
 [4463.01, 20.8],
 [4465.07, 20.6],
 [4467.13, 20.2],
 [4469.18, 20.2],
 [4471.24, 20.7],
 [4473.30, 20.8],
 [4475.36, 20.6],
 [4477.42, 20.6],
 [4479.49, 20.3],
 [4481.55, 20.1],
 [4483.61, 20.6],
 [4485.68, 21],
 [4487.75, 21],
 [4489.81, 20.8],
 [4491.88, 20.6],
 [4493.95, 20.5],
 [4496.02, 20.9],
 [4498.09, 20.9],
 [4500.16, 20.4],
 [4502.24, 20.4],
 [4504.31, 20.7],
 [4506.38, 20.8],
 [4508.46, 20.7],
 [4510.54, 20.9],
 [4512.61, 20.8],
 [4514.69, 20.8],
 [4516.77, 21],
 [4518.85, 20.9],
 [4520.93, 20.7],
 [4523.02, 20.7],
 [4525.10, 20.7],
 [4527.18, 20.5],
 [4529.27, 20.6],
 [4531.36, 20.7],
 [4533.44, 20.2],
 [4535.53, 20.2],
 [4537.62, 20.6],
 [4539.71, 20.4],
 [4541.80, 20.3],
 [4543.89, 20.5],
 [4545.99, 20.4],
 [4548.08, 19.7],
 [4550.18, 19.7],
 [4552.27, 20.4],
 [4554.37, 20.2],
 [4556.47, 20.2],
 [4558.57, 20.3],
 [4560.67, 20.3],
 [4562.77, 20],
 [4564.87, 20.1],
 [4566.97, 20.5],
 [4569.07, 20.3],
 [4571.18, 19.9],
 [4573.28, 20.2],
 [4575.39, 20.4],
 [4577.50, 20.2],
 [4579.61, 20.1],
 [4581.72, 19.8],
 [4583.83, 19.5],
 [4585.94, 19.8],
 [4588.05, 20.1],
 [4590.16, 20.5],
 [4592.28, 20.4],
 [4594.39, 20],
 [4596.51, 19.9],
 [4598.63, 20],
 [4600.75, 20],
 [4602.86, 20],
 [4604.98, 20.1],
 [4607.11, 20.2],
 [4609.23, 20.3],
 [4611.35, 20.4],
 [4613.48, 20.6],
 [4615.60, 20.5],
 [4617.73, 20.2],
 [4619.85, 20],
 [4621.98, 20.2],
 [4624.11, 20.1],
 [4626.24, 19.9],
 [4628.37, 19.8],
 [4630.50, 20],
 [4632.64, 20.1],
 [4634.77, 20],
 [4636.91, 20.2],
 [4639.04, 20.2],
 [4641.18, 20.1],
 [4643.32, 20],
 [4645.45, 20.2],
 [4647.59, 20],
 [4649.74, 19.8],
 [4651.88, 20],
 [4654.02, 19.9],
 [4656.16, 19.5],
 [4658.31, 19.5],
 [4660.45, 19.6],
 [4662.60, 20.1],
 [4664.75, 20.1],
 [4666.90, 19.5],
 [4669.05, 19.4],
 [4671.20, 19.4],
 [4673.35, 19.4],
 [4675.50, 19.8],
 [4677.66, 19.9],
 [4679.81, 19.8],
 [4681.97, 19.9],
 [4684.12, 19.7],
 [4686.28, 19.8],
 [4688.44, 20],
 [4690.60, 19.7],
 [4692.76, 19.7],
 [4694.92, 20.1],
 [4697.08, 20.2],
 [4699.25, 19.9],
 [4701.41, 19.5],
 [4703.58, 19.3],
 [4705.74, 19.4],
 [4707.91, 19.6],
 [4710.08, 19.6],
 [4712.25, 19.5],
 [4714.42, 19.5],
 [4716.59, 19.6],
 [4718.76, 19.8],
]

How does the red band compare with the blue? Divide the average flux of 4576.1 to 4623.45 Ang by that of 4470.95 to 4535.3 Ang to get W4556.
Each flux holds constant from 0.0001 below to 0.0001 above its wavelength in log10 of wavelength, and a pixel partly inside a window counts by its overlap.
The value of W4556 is 0.97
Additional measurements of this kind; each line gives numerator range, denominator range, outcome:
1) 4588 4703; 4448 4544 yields 0.97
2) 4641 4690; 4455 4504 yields 0.96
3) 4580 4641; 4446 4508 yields 0.98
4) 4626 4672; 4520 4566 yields 0.98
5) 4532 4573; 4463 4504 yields 0.98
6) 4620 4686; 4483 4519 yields 0.96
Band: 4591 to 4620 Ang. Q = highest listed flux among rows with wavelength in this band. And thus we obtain 20.6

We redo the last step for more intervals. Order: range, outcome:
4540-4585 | 20.5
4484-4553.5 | 21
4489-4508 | 20.9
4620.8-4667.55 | 20.2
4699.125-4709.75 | 19.9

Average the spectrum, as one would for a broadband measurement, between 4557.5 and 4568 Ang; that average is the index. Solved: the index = 20.2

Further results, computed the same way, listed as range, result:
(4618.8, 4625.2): 20.1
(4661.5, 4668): 19.9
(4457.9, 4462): 20.7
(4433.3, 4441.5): 20.9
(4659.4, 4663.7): 19.8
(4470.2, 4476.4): 20.7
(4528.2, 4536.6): 20.4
